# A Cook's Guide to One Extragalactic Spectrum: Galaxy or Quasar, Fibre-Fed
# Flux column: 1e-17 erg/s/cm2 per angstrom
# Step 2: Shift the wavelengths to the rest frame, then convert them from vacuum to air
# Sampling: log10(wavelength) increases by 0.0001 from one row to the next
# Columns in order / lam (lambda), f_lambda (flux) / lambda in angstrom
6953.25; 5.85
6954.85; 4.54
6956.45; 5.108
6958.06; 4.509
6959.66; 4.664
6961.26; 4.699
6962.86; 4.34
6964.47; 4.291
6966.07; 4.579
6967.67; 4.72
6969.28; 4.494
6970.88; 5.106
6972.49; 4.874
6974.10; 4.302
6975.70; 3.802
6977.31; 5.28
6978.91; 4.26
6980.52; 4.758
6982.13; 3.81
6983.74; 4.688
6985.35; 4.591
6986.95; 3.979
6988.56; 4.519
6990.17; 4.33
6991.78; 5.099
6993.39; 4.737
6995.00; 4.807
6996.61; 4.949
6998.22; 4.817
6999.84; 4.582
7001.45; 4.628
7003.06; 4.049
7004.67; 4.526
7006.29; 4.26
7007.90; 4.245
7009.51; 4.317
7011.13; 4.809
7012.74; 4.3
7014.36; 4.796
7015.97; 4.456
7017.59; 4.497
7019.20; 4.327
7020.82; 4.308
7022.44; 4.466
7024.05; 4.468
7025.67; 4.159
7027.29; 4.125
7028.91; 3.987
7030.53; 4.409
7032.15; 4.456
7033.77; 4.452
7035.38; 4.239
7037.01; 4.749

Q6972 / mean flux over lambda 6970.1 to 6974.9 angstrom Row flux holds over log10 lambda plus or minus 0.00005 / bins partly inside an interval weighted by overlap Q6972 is 4.75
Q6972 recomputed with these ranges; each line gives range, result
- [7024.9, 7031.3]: 4.17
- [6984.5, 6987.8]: 4.3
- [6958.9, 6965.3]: 4.5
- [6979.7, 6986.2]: 4.46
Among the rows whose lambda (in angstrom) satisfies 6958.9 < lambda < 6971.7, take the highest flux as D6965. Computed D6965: 5.106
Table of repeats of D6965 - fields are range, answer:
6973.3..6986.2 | 5.28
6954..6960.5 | 5.108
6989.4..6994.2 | 5.099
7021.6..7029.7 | 4.468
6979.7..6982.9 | 4.758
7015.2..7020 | 4.497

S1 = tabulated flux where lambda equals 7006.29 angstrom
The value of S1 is 4.26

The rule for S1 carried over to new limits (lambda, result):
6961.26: 4.699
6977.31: 5.28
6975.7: 3.802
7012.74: 4.3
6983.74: 4.688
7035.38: 4.239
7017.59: 4.497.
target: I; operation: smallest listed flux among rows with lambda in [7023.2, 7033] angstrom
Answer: 3.987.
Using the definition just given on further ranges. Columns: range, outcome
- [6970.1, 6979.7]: 3.802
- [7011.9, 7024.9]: 4.3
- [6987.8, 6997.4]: 4.33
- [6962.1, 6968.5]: 4.291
